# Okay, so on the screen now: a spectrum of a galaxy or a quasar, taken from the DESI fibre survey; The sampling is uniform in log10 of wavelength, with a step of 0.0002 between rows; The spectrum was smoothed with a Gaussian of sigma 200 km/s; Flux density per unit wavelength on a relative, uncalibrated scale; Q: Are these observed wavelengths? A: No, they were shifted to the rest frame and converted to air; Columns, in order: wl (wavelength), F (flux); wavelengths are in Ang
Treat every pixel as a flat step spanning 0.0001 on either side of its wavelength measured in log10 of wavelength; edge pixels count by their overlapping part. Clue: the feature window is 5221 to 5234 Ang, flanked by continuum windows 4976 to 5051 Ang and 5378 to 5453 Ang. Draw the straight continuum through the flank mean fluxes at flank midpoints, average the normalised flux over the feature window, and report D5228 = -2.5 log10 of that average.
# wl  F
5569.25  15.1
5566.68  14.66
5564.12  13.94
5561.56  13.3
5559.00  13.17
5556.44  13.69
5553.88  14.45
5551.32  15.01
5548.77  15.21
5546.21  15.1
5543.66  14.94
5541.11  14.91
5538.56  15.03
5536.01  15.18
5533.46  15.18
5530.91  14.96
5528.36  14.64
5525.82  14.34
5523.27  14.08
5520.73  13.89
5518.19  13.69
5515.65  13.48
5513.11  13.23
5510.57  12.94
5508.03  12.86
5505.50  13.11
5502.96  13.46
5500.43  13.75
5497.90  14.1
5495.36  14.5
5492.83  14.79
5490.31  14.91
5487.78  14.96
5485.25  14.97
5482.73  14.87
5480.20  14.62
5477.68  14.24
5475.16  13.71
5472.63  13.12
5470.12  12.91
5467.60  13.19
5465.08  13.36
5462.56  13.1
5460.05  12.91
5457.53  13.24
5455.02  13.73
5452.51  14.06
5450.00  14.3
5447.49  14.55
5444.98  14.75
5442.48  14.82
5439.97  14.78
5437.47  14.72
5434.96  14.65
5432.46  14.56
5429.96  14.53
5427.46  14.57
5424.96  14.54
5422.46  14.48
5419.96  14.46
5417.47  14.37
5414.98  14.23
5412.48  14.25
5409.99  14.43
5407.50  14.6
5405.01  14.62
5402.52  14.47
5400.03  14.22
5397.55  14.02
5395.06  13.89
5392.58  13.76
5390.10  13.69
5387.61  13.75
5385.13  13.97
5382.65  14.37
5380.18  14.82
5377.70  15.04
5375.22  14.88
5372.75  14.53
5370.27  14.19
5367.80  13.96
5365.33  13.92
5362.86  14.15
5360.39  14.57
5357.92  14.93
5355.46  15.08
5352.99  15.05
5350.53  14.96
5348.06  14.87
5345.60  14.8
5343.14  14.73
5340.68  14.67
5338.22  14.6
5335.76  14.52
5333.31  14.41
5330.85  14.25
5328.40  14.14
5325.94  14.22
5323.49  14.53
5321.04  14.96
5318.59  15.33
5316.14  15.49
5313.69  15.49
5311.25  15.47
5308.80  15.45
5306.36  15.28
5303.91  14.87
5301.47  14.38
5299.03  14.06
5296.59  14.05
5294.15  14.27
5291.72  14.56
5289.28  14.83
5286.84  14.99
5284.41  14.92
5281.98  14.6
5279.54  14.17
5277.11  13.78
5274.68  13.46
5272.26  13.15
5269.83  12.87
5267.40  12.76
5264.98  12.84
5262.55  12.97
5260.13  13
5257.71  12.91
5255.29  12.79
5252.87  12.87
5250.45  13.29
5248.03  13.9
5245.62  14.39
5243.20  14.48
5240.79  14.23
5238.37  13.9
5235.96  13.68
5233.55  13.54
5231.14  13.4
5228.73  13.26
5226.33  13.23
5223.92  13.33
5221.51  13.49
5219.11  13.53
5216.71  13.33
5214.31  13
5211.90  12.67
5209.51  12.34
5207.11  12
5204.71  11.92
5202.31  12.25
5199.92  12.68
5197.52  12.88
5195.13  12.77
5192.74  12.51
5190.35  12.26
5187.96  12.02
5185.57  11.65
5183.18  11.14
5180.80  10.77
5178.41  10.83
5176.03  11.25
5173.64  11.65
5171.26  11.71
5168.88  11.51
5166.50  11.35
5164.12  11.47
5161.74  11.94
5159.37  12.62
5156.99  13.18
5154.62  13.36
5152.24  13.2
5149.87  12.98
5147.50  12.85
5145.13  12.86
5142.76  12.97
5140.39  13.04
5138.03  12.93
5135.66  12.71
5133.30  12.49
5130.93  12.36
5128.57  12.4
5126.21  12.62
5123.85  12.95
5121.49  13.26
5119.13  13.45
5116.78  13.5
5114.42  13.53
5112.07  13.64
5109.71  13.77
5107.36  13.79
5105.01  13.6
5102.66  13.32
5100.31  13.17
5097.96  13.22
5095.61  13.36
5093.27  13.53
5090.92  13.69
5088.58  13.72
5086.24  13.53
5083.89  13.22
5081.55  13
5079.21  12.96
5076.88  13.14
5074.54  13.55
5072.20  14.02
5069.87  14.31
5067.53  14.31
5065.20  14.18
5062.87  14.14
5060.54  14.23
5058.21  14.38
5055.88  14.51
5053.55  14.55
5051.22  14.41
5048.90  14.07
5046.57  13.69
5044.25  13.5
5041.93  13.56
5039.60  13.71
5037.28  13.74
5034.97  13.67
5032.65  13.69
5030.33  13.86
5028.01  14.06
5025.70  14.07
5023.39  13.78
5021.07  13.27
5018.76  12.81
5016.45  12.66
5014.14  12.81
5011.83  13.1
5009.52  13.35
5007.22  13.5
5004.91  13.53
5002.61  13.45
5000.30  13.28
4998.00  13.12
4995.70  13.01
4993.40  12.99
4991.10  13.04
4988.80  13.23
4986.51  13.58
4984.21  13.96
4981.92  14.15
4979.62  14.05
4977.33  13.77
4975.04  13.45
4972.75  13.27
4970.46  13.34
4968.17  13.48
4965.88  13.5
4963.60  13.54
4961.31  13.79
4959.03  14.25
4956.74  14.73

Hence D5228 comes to 0.049 mag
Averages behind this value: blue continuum 13.5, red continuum 14.4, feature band 13.4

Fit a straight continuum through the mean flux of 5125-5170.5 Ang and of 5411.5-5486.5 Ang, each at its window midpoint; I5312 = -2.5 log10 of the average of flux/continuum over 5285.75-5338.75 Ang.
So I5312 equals -0.101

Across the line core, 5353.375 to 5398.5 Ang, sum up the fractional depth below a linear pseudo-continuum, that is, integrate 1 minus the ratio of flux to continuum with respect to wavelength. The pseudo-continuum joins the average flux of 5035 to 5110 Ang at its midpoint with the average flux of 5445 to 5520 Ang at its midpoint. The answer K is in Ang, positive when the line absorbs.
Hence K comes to -1.7 Ang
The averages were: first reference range 13.7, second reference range 13.8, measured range 14.3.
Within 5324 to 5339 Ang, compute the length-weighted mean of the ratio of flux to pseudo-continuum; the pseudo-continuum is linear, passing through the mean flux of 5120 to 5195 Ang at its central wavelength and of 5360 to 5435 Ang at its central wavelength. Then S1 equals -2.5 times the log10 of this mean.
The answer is -0.05 mag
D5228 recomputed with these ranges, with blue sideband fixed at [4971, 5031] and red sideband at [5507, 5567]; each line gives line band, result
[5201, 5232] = 0.070 mag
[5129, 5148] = 0.072 mag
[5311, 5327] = -0.086 mag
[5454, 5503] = 0.017 mag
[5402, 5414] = -0.032 mag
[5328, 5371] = -0.046 mag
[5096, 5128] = 0.020 mag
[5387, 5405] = 0.001 mag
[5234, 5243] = -0.014 mag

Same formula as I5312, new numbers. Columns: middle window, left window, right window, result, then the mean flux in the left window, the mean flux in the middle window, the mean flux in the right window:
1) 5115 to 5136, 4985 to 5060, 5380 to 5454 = 0.073 mag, 13.6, 12.9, 14.4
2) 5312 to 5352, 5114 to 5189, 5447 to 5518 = -0.125 mag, 12.4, 14.8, 13.8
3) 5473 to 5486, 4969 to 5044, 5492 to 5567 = -0.019 mag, 13.5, 14.4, 14.2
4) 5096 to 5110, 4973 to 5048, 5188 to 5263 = -0.011 mag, 13.5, 13.5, 13.1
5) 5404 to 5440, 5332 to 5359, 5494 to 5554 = 0.003 mag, 14.8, 14.5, 14.2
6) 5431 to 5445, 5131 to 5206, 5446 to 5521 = -0.086 mag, 12.2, 14.7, 13.8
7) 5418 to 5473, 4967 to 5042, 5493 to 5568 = -0.002 mag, 13.5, 14.1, 14.2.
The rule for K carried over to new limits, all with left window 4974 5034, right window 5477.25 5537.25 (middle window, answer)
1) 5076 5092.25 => 0.28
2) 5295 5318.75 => -1.82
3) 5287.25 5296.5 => -0.44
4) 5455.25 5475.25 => 1.33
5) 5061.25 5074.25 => -0.59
